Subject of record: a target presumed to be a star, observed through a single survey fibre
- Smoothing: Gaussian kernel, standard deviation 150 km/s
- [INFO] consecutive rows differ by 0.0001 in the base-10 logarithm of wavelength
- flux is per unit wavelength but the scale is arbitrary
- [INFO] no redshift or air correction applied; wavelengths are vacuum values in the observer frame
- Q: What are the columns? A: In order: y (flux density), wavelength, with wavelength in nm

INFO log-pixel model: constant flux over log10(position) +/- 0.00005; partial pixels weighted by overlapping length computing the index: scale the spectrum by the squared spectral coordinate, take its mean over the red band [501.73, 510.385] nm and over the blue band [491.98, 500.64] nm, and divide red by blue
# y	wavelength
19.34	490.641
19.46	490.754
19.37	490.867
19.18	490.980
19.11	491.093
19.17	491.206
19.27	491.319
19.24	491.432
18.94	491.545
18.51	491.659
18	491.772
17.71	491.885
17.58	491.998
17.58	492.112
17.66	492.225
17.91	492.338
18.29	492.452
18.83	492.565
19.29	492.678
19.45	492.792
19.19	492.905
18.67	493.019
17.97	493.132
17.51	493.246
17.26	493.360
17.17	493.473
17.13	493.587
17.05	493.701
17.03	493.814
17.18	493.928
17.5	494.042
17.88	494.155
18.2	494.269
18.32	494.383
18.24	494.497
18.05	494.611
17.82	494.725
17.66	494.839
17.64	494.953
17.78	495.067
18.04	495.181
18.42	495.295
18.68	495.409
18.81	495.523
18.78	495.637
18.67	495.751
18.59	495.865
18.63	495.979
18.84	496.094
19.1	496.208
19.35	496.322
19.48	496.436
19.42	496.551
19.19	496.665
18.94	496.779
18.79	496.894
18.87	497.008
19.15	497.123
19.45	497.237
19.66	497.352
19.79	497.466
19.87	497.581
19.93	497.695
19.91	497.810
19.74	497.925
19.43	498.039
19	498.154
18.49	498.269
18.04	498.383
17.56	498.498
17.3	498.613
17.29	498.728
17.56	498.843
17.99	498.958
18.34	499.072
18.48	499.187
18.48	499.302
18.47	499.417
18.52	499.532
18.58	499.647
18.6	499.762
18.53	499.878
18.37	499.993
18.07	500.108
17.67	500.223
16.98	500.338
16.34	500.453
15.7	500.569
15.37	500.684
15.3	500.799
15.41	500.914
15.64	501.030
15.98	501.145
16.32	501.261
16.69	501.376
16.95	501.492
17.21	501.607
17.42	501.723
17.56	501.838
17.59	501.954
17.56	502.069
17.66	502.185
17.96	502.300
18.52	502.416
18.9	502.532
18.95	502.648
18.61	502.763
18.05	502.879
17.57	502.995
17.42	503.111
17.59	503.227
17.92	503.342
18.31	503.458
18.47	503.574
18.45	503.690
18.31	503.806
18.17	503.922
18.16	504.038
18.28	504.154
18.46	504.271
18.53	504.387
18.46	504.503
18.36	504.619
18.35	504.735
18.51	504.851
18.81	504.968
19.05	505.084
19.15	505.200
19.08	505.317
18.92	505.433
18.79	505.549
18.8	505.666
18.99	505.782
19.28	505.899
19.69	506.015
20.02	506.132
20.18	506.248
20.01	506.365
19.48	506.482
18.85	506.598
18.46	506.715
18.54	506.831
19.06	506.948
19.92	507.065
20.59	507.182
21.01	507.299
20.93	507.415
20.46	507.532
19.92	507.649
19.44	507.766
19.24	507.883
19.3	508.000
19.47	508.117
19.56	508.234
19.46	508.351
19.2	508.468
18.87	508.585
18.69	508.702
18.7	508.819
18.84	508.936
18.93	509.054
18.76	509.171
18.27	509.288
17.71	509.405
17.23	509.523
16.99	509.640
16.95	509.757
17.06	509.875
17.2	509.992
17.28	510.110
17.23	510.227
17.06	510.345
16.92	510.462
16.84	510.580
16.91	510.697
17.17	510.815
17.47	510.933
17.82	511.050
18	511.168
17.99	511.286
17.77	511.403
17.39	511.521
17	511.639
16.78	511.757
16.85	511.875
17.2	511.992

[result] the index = 1.06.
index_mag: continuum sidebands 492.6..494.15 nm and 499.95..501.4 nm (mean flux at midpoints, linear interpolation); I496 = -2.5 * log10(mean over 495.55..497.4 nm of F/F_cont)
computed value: -0.11 mag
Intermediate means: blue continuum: 17.9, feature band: 19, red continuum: 16.4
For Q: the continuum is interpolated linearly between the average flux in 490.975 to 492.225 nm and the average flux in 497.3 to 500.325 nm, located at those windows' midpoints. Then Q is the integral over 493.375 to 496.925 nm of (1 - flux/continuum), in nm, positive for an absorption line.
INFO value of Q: 0.055 nm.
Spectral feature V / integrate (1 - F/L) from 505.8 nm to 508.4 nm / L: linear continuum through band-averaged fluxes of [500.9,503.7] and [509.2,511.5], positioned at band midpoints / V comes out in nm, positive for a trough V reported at -0.33 nm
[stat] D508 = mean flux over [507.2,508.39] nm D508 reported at 19.9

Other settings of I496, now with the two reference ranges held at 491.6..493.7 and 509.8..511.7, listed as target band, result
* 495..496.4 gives -0.04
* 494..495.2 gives 0.00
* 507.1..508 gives -0.16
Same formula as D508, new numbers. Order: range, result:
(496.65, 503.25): 18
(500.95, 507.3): 18.4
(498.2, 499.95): 18.2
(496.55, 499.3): 18.8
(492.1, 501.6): 18.1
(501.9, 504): 18.1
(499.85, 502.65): 17.1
